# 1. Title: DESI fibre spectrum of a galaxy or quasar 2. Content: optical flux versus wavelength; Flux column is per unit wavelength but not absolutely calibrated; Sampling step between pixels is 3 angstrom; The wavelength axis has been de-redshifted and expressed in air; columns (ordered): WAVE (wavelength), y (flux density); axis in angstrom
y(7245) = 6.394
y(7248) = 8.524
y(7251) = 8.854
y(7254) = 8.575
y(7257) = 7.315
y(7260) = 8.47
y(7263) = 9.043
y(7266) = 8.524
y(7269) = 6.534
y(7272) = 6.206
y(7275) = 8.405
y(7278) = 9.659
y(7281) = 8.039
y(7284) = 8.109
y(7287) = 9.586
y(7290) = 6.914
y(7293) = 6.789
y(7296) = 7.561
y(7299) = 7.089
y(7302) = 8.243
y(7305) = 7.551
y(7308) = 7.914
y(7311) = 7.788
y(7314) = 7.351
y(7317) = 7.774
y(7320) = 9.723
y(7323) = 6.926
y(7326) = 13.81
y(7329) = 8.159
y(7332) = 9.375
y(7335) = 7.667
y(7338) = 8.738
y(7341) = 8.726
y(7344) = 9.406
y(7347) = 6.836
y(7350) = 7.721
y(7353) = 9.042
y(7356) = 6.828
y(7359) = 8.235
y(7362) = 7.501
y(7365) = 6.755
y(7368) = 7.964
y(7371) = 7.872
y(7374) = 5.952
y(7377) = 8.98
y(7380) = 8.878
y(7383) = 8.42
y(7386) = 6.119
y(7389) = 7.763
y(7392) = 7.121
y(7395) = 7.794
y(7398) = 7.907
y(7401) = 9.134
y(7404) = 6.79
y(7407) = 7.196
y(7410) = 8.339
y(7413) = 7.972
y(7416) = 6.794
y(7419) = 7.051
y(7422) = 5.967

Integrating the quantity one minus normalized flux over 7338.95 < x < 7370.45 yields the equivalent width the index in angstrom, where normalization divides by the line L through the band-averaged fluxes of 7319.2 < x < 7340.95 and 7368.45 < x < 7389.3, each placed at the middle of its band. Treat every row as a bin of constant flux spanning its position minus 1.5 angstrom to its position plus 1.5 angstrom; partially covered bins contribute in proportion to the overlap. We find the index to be 1.9 angstrom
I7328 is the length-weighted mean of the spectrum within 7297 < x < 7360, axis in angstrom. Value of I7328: 8.32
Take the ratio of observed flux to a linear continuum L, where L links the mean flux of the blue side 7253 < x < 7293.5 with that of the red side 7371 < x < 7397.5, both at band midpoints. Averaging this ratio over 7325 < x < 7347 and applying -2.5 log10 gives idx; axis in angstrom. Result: -0.169 mag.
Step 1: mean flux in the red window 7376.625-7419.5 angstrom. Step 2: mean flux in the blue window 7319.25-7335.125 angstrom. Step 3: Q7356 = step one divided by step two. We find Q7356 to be 0.8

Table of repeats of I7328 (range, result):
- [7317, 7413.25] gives 8.11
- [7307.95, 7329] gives 8.77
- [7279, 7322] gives 7.9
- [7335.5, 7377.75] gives 7.87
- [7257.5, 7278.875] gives 8.04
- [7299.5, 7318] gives 7.73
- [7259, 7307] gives 7.91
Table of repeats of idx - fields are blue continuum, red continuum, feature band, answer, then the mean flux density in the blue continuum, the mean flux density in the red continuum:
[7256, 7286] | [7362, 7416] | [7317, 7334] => -0.19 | 8.07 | 7.67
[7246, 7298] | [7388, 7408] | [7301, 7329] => -0.08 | 8.04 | 7.68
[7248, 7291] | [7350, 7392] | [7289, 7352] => -0.04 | 8.19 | 7.69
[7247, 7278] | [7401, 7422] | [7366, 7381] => -0.04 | 8.12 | 7.38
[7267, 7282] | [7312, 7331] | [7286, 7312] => 0.10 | 7.78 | 8.94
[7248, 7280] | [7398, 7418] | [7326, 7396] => -0.02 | 8.17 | 7.7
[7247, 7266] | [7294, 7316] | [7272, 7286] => -0.03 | 8.47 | 7.63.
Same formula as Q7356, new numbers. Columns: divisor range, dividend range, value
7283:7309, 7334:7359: 1.05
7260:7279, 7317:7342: 1.13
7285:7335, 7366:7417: 0.93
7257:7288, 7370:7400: 0.94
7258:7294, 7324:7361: 1.08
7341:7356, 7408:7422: 0.90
